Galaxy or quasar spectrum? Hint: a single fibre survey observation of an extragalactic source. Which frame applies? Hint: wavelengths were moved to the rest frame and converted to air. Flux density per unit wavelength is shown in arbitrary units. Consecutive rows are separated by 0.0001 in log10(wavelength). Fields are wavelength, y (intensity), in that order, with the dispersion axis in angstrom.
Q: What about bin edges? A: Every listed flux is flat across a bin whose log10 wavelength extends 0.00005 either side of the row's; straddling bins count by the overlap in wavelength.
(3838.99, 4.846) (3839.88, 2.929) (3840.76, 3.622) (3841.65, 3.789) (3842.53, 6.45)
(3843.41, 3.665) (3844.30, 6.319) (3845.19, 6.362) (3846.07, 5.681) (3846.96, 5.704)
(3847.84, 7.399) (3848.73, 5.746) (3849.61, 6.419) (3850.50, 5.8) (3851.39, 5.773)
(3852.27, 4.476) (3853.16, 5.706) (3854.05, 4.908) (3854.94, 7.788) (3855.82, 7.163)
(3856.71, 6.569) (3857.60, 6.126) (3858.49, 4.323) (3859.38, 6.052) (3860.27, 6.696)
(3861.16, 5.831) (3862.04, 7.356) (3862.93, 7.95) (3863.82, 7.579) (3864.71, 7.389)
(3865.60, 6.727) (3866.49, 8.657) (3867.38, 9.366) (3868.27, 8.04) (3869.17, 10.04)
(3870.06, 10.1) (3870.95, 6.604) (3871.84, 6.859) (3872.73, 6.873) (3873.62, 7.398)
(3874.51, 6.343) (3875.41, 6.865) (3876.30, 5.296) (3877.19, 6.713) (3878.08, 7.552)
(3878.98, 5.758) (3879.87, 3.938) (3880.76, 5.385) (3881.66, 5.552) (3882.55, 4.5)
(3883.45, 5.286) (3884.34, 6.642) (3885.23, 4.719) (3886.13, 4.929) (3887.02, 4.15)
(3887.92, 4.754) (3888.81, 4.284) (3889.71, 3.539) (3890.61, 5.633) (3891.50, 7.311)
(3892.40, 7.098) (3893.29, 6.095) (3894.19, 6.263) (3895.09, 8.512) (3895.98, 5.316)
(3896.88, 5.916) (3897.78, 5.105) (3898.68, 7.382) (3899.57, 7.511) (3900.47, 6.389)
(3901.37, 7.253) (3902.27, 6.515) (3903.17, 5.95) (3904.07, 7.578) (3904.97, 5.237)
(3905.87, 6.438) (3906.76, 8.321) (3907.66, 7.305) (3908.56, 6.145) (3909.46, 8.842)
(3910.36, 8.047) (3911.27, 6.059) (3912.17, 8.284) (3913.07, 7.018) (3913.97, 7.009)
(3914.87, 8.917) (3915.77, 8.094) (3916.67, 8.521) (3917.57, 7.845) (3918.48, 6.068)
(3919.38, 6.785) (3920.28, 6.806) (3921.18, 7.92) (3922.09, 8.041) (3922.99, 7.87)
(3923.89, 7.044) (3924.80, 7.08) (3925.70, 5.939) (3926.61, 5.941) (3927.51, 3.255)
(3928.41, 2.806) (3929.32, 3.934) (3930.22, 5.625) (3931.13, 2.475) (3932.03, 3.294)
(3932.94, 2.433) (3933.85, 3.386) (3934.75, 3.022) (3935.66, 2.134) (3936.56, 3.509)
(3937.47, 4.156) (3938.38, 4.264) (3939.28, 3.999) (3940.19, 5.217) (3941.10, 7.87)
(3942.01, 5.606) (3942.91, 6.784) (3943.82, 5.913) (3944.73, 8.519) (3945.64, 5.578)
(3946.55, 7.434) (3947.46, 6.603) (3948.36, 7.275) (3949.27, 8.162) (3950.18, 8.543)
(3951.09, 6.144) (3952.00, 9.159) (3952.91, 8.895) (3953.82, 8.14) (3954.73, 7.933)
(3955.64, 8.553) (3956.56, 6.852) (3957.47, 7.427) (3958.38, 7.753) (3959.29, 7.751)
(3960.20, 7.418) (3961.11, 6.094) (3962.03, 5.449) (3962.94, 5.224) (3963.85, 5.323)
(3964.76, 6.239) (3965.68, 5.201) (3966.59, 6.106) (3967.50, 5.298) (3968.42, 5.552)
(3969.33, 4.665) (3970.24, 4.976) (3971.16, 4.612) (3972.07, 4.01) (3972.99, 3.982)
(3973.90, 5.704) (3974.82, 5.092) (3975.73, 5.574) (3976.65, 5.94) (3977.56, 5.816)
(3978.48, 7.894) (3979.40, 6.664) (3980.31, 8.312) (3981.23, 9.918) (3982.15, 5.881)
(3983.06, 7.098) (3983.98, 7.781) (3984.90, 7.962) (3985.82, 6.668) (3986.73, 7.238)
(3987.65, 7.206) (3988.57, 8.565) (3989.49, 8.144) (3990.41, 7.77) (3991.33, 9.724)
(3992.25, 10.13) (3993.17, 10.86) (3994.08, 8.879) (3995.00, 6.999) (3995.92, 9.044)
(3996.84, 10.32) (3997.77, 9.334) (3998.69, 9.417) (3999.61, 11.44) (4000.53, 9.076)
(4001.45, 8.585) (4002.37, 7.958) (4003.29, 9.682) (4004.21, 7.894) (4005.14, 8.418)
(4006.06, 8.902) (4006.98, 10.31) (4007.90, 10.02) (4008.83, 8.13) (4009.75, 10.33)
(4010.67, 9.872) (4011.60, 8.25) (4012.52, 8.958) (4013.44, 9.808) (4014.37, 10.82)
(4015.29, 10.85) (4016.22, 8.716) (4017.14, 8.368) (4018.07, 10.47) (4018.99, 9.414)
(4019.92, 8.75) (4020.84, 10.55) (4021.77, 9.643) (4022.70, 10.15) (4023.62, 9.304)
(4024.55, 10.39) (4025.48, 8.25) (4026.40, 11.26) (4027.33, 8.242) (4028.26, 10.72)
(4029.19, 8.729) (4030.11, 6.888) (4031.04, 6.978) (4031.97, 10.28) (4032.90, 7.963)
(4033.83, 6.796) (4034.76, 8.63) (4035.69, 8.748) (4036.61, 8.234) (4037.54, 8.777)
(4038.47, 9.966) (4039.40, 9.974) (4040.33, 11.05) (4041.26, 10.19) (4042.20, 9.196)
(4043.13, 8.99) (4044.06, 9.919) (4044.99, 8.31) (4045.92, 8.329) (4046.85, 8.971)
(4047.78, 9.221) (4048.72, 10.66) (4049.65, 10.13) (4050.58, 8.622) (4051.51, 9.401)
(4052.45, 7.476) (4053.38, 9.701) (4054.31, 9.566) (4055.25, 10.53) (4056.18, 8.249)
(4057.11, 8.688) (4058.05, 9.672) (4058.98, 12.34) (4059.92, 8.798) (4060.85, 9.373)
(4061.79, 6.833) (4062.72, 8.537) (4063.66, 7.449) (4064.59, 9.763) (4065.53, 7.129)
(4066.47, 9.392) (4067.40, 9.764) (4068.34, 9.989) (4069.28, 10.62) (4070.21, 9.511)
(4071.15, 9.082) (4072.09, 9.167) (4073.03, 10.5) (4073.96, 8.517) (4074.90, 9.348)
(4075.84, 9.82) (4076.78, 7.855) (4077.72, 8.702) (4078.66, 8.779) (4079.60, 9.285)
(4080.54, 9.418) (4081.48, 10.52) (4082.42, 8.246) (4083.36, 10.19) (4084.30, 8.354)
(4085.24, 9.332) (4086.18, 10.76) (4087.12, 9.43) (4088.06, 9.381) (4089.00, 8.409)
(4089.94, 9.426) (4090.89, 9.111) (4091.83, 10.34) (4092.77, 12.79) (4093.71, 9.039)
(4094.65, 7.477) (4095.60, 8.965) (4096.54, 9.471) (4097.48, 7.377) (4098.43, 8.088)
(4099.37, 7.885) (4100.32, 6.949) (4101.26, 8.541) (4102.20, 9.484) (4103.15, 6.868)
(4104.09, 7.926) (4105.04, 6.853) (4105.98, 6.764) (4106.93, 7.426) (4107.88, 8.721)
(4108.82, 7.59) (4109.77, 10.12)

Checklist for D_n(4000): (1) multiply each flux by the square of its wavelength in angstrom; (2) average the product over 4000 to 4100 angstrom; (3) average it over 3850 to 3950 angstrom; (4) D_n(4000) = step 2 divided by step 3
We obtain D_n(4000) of 1.6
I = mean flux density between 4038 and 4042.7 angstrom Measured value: 10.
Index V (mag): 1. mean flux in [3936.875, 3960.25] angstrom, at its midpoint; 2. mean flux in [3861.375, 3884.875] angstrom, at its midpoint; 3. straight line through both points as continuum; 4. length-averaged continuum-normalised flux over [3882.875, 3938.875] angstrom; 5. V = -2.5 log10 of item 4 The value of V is 0.17 mag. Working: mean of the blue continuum 6.93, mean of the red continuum 6.97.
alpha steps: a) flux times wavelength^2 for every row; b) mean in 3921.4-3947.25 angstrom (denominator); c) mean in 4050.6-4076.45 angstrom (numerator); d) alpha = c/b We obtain 1.91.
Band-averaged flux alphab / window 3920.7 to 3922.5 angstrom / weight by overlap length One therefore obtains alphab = 7.94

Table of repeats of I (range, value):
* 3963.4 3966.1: 5.58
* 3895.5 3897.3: 5.69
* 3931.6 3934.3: 3.03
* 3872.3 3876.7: 6.56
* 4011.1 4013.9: 9.02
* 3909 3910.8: 8.44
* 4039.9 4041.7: 10.6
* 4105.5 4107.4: 7.1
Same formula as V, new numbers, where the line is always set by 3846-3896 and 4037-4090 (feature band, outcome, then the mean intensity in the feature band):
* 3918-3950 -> 0.30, 5.53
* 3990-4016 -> -0.12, 9.35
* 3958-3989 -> 0.25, 6.32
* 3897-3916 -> -0.03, 7.08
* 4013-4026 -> -0.13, 9.68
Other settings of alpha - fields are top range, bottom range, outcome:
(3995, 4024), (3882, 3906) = 1.68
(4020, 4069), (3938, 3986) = 1.46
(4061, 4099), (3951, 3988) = 1.47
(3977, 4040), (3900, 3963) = 1.43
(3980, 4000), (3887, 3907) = 1.44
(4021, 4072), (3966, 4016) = 1.19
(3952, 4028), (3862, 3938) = 1.34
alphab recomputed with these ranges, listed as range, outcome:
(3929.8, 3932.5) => 3.76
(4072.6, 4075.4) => 9.46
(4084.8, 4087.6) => 9.85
